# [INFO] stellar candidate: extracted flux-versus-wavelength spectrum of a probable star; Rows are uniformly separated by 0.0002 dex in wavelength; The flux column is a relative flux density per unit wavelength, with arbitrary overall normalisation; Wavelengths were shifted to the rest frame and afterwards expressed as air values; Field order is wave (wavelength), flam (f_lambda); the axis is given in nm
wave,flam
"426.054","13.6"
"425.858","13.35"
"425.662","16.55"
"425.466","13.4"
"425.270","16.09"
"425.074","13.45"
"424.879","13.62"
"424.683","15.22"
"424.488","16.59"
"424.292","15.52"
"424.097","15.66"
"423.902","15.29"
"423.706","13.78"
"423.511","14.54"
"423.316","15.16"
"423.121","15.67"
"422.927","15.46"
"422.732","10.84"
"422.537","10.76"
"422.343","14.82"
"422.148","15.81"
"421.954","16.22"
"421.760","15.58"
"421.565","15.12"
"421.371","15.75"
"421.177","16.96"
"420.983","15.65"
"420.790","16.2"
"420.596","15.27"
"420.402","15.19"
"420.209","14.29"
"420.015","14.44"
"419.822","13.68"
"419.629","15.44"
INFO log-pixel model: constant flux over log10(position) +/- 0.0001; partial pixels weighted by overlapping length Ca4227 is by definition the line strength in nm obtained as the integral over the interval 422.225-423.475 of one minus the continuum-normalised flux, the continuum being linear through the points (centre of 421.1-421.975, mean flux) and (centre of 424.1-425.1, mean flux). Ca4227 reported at 0.13 nm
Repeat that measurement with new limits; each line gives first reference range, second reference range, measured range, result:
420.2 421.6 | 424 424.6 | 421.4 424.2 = 0.204 nm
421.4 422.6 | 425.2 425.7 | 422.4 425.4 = 0.107 nm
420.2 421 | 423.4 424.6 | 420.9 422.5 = -0.020 nm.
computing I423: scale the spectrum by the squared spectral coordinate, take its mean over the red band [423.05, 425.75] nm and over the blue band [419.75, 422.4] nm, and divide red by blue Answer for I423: 0.99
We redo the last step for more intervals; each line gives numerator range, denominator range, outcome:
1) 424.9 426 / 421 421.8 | 0.93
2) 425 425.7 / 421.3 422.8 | 1.04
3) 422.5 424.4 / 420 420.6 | 0.99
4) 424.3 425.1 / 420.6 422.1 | 0.95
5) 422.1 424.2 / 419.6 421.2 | 0.96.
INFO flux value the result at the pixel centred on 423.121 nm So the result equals 15.67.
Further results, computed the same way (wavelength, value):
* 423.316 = 15.16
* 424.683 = 15.22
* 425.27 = 16.09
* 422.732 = 10.84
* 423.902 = 15.29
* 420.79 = 16.2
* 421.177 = 16.96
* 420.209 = 14.29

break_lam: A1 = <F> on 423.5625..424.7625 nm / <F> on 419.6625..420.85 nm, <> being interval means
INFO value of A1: 1.03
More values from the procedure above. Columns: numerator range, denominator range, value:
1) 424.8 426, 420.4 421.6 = 0.91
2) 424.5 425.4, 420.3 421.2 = 0.94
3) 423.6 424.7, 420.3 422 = 0.97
